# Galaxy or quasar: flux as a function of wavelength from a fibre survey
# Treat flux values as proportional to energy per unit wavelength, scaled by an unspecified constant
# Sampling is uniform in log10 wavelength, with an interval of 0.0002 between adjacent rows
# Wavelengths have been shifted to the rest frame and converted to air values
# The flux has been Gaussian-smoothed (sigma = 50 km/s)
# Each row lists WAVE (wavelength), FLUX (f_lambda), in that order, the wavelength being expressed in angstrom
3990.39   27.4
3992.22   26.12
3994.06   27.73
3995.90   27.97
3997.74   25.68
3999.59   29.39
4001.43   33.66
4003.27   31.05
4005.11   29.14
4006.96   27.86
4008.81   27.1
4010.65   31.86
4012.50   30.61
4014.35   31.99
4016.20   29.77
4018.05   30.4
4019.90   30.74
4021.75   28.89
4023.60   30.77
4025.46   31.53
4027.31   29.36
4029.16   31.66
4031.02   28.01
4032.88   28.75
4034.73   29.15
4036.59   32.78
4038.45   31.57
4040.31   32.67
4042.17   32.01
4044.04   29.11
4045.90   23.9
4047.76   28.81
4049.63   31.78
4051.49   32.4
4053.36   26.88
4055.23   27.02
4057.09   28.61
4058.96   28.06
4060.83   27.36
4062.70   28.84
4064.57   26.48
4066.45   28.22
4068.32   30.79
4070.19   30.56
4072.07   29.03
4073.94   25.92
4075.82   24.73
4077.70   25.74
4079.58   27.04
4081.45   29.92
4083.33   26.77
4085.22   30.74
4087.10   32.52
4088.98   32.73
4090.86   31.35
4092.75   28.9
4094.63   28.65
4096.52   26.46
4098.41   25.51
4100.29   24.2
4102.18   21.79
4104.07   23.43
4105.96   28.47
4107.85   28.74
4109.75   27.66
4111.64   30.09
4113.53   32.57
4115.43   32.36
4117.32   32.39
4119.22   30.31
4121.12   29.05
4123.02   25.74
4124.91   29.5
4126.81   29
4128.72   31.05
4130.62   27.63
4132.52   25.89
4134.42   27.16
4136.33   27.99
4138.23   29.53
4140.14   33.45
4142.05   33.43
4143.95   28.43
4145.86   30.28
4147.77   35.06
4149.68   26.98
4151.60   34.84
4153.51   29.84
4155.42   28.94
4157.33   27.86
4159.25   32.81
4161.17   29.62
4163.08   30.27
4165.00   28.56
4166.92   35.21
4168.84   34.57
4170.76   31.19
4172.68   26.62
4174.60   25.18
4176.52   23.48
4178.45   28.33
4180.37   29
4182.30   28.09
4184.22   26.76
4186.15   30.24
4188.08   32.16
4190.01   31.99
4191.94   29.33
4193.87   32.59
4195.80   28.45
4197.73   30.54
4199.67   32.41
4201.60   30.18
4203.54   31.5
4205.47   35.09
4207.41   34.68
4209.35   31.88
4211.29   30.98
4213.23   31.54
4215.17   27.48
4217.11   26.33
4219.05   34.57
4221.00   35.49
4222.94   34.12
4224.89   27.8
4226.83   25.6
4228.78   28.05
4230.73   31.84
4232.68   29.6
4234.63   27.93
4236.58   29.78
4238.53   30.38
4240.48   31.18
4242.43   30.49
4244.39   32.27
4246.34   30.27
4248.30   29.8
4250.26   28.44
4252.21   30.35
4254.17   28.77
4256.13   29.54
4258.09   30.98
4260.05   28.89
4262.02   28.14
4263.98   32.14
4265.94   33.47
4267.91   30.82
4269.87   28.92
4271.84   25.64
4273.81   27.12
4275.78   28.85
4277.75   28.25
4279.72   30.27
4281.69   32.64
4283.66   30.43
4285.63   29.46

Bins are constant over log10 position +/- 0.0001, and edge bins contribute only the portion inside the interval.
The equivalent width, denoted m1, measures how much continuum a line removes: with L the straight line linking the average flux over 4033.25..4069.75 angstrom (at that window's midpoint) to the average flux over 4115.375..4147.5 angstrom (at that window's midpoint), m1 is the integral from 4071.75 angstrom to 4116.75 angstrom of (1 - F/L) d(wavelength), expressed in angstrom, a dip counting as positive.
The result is 2.0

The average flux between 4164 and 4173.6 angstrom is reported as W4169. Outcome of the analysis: 31.2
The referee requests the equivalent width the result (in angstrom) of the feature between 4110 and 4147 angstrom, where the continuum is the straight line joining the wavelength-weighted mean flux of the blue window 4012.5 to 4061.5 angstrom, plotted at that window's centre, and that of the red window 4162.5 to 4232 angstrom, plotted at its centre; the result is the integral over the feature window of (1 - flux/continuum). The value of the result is 0.4 angstrom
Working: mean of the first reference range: 29.8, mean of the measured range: 29.8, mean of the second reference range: 30.3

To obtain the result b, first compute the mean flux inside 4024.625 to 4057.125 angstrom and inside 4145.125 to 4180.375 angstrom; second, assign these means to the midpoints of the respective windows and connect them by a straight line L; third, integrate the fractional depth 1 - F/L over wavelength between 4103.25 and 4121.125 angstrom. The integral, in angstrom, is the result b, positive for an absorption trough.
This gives 0.19 angstrom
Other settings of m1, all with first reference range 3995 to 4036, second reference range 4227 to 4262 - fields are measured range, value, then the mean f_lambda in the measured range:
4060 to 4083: 1.5 angstrom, 27.9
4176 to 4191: 0.4 angstrom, 28.9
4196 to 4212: -1.2 angstrom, 32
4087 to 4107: 1.6 angstrom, 27.4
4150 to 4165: -0.3 angstrom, 30.3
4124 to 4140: 0.6 angstrom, 28.7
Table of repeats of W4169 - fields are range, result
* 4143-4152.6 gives 31.1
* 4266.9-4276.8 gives 28.3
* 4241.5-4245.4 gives 31.4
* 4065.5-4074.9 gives 28.9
